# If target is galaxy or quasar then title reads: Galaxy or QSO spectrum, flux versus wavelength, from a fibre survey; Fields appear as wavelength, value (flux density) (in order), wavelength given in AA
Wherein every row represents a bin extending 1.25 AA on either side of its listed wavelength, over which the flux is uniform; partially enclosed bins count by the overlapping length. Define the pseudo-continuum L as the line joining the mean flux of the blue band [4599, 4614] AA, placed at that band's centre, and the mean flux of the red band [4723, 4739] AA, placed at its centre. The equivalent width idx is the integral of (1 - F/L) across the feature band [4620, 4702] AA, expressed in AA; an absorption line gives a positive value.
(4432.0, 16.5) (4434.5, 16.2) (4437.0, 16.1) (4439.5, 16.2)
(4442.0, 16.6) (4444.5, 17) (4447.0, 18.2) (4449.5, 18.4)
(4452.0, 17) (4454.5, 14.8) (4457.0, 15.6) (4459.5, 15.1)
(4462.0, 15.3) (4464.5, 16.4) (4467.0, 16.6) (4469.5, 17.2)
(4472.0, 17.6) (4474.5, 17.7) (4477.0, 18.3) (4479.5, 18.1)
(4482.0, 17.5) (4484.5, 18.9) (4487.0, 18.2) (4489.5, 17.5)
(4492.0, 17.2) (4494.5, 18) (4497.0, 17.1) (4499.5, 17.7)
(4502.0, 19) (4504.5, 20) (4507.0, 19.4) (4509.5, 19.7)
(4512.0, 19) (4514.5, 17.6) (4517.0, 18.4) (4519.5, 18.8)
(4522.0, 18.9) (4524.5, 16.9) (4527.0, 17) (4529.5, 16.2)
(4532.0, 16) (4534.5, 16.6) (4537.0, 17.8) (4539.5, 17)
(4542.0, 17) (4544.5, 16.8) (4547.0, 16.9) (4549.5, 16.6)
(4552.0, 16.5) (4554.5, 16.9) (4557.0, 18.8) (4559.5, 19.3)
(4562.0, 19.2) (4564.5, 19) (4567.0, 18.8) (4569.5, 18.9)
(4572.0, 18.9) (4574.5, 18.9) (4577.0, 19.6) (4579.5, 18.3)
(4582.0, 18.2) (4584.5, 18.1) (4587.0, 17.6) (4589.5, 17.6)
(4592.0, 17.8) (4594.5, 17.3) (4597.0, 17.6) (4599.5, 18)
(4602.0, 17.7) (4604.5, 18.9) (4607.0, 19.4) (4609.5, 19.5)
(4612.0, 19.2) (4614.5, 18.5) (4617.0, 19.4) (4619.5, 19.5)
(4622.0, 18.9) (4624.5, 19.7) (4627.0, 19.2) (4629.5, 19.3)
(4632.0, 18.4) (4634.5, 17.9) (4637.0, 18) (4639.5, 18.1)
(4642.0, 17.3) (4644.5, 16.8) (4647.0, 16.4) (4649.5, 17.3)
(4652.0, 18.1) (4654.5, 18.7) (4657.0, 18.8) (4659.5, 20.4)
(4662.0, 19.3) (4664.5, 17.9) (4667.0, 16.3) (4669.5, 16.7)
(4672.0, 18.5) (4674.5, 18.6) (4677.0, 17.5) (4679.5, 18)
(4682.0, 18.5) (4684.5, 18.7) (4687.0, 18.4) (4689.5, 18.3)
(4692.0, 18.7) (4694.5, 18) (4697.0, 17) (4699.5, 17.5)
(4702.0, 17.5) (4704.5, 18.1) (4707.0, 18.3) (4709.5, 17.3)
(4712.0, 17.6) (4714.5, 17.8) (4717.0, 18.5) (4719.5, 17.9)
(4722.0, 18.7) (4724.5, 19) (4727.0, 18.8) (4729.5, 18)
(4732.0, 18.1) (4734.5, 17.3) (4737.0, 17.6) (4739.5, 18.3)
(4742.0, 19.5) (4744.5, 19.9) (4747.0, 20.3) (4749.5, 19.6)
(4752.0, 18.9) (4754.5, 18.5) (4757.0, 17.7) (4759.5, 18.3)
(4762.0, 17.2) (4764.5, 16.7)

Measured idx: 1.6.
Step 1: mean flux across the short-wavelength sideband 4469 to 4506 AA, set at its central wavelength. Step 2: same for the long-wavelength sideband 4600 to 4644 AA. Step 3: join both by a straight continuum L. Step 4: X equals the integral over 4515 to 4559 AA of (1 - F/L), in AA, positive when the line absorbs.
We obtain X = 2.4 AA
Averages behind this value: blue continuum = 18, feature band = 17.3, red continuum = 18.7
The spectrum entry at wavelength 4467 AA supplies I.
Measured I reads 16.6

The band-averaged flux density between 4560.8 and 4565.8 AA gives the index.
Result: 19.1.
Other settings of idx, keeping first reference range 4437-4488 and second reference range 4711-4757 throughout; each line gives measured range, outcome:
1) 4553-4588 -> -1.94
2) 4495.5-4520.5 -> -2.02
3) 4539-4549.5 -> 0.36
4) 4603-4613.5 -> -0.80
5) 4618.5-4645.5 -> -0.75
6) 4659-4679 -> 0.13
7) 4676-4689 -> 0.02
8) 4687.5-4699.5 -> 0.23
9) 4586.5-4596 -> 0.09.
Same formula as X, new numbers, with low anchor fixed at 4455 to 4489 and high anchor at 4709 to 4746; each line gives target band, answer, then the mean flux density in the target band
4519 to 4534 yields 0.1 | 17.2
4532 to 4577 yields -1.0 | 17.9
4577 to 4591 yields -0.4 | 18.1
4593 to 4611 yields -0.6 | 18.3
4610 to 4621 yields -0.9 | 19.2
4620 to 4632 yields -0.9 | 19.2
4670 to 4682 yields 0.0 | 18.1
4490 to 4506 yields -0.9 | 18.2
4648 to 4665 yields -0.6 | 18.6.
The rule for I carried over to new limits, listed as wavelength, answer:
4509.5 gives 19.7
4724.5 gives 19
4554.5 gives 16.9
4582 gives 18.2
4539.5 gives 17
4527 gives 17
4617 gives 19.4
